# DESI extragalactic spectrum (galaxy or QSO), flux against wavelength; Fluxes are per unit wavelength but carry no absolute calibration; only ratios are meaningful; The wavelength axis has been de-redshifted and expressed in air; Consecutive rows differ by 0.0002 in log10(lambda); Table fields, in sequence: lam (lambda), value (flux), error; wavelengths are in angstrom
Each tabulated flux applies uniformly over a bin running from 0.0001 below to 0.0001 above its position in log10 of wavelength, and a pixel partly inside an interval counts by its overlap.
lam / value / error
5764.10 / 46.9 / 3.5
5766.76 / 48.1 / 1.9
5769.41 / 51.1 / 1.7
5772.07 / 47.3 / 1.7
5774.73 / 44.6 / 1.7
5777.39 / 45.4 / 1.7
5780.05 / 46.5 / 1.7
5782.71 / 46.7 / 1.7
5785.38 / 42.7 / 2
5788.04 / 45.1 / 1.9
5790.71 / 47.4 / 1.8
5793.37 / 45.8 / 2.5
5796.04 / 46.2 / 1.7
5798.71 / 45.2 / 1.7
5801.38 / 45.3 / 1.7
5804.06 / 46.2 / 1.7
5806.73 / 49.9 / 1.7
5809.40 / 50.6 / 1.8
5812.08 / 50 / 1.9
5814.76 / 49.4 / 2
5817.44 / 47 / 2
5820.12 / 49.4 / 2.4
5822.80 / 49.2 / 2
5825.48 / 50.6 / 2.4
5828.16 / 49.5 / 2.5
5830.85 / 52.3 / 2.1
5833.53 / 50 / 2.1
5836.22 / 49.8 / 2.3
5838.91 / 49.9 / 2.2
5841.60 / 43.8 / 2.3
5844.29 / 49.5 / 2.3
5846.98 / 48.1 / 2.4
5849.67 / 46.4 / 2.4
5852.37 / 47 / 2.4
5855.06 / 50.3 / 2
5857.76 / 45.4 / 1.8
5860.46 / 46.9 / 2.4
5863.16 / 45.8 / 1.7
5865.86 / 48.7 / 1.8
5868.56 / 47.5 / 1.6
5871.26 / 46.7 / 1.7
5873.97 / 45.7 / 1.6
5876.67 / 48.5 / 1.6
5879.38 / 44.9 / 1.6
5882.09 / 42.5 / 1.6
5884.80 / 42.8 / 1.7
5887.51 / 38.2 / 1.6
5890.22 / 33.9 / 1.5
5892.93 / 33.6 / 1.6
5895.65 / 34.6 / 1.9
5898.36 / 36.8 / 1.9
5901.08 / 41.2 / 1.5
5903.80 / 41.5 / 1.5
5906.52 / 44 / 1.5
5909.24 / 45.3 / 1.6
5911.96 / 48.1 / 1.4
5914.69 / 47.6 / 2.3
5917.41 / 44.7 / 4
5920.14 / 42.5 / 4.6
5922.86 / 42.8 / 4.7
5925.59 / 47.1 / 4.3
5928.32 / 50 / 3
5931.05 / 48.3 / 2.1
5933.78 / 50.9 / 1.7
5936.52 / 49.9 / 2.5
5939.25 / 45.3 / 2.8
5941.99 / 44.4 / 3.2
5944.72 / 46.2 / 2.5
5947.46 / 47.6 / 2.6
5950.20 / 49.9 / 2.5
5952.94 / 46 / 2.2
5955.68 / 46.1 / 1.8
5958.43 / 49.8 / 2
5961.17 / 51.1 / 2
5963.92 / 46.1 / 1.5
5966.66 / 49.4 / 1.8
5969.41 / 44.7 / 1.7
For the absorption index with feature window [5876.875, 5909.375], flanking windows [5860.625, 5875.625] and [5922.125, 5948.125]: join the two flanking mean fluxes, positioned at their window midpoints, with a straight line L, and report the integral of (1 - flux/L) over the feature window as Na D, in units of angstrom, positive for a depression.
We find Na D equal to 4.86 angstrom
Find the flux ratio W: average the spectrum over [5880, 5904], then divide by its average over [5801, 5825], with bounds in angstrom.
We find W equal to 0.8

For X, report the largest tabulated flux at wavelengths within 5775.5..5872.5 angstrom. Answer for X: 52.3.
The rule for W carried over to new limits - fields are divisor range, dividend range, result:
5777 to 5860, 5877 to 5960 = 0.93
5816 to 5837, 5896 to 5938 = 0.91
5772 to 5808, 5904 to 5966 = 1.02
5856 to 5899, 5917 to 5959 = 1.10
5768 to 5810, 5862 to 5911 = 0.91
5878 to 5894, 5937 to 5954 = 1.19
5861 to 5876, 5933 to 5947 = 1.00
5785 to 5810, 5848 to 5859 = 1.02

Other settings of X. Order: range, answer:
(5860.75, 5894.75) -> 48.7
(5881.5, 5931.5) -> 50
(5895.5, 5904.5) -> 41.5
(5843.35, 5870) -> 50.3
